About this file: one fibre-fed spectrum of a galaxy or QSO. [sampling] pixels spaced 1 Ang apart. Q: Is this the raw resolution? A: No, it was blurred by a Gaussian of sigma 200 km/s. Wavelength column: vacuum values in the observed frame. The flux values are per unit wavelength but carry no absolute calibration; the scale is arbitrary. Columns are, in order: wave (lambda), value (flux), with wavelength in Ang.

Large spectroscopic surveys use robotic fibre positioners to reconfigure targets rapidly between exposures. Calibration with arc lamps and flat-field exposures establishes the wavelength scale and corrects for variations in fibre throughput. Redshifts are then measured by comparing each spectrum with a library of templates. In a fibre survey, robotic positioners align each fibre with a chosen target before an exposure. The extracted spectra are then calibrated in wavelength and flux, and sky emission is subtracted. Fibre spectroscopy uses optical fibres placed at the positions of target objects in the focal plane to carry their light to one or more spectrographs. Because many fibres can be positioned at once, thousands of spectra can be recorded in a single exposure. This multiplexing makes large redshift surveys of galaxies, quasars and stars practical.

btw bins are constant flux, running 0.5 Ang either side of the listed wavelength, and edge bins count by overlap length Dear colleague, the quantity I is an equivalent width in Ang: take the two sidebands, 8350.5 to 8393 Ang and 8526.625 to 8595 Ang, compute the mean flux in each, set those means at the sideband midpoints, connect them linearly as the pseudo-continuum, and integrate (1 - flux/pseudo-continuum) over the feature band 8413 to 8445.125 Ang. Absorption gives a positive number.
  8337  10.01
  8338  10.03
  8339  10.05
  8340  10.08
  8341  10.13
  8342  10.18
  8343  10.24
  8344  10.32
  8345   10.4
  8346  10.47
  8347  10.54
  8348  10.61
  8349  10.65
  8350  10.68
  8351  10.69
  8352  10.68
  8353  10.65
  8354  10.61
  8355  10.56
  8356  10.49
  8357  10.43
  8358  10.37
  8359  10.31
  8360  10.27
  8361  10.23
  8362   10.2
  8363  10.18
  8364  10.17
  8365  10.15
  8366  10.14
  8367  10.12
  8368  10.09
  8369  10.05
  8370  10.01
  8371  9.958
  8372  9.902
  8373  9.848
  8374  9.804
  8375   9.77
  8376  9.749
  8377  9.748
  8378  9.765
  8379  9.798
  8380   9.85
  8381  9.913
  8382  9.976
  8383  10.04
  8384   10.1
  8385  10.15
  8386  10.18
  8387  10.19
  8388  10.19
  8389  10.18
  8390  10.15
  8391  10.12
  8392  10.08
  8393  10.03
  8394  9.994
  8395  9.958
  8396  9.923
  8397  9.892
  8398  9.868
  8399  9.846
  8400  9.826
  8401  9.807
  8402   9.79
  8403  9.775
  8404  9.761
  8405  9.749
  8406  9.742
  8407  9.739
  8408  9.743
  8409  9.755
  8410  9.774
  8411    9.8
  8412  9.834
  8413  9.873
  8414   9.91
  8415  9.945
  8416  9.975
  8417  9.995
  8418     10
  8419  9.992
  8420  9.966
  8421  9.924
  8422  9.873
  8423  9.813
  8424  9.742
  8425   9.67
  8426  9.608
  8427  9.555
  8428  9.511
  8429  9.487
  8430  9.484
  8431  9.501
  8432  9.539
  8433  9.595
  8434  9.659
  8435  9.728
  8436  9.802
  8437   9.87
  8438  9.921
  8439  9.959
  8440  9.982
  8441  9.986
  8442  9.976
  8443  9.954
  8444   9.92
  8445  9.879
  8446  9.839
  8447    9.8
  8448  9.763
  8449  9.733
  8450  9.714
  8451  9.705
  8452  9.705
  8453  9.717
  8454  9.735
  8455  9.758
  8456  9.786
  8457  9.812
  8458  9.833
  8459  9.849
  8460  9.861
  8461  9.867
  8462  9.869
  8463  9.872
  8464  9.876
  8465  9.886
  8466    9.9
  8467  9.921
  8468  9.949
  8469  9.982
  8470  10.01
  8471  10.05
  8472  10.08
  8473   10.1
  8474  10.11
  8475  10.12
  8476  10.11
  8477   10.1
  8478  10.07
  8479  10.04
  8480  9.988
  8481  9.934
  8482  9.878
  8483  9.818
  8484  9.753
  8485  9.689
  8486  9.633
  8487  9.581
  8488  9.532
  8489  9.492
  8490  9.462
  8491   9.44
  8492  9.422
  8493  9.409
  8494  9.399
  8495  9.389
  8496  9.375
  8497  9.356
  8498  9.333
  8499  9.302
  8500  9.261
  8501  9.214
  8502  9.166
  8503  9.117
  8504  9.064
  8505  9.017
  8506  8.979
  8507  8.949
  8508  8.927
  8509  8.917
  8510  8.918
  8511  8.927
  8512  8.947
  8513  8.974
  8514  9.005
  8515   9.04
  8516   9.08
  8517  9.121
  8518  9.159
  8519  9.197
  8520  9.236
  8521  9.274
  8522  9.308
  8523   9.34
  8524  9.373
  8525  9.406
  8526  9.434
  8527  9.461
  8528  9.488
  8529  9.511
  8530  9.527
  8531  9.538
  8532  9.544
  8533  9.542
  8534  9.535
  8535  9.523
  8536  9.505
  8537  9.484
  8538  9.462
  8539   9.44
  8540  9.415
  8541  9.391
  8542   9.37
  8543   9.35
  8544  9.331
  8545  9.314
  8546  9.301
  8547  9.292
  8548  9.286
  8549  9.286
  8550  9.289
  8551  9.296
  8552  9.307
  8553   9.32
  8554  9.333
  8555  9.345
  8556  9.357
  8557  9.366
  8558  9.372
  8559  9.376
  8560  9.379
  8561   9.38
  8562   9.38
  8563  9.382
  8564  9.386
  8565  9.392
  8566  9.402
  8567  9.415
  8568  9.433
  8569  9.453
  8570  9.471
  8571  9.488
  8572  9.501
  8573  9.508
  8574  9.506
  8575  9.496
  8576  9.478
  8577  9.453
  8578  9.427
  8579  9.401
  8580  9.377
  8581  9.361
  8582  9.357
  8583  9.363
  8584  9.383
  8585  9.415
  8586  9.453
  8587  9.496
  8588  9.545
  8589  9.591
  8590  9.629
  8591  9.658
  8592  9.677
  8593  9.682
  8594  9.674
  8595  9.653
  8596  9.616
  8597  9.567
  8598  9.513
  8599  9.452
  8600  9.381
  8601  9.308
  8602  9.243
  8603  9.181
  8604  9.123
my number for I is 0.4 Ang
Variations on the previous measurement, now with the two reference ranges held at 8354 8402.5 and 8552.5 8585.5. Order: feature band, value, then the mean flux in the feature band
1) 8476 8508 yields 0.6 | 9.49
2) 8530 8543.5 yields 0.1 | 9.47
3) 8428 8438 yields 0.2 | 9.64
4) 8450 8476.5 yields -0.4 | 9.9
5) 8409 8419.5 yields 0.0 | 9.9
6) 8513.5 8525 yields 0.4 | 9.2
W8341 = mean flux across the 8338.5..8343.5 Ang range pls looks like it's 10.1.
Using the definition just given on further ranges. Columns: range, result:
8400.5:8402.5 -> 9.8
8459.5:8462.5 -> 9.87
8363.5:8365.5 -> 10.2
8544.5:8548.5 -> 9.3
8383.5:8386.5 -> 10.1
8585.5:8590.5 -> 9.54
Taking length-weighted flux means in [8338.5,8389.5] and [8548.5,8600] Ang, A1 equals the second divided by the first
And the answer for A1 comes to 0.93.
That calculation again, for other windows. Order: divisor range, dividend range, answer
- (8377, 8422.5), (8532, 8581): 0.95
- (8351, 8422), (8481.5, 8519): 0.92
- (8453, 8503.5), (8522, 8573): 0.97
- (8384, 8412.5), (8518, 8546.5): 0.95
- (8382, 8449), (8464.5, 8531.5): 0.96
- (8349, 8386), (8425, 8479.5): 0.97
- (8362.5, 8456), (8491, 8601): 0.95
